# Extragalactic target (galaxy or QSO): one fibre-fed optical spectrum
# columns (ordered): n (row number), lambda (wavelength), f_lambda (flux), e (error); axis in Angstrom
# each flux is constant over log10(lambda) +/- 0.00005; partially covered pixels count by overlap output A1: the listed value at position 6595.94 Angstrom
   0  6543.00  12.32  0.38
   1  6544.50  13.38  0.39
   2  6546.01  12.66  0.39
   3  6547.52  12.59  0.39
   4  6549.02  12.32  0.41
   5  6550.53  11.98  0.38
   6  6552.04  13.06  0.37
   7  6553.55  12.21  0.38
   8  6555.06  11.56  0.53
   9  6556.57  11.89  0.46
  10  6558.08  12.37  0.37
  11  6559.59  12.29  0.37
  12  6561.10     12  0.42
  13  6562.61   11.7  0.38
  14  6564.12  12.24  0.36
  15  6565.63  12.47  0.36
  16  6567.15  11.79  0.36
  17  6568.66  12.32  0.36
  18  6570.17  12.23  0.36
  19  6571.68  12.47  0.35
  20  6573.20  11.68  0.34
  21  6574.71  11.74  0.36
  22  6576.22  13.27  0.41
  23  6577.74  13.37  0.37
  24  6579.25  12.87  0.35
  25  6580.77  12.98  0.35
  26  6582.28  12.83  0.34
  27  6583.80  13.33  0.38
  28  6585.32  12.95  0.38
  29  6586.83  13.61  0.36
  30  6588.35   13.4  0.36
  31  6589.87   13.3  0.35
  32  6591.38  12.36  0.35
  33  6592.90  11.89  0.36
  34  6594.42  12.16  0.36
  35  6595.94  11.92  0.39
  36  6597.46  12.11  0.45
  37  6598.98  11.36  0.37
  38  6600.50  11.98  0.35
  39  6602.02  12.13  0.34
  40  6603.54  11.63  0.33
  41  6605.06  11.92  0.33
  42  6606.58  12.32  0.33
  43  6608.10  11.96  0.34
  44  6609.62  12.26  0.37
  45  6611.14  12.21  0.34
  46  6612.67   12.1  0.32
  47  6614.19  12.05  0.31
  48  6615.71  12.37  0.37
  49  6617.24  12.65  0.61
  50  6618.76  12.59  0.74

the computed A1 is 11.92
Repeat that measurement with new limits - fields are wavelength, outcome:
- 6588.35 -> 13.4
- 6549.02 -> 12.32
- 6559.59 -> 12.29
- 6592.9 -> 11.89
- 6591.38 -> 12.36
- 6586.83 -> 13.61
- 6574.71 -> 11.74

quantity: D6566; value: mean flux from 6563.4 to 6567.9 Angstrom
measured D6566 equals 12.1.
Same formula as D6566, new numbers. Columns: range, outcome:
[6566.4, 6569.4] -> 12.1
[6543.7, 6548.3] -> 12.9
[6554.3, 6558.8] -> 11.9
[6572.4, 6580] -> 12.6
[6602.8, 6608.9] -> 12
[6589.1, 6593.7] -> 12.5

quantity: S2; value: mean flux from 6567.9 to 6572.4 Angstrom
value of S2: 12.4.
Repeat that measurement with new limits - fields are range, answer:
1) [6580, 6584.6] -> 13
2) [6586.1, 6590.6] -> 13.4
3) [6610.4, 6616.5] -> 12.2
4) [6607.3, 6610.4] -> 12.1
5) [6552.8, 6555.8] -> 11.9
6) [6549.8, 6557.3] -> 12.1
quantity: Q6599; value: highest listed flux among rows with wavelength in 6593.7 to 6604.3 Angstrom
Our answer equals 12.16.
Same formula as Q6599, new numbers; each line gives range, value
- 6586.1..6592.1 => 13.61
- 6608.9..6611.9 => 12.26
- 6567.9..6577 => 13.27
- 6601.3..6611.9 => 12.32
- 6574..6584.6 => 13.37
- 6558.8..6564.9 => 12.29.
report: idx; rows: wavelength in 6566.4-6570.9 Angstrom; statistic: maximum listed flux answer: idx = 12.32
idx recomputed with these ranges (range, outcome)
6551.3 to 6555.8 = 13.06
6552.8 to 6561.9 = 12.37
